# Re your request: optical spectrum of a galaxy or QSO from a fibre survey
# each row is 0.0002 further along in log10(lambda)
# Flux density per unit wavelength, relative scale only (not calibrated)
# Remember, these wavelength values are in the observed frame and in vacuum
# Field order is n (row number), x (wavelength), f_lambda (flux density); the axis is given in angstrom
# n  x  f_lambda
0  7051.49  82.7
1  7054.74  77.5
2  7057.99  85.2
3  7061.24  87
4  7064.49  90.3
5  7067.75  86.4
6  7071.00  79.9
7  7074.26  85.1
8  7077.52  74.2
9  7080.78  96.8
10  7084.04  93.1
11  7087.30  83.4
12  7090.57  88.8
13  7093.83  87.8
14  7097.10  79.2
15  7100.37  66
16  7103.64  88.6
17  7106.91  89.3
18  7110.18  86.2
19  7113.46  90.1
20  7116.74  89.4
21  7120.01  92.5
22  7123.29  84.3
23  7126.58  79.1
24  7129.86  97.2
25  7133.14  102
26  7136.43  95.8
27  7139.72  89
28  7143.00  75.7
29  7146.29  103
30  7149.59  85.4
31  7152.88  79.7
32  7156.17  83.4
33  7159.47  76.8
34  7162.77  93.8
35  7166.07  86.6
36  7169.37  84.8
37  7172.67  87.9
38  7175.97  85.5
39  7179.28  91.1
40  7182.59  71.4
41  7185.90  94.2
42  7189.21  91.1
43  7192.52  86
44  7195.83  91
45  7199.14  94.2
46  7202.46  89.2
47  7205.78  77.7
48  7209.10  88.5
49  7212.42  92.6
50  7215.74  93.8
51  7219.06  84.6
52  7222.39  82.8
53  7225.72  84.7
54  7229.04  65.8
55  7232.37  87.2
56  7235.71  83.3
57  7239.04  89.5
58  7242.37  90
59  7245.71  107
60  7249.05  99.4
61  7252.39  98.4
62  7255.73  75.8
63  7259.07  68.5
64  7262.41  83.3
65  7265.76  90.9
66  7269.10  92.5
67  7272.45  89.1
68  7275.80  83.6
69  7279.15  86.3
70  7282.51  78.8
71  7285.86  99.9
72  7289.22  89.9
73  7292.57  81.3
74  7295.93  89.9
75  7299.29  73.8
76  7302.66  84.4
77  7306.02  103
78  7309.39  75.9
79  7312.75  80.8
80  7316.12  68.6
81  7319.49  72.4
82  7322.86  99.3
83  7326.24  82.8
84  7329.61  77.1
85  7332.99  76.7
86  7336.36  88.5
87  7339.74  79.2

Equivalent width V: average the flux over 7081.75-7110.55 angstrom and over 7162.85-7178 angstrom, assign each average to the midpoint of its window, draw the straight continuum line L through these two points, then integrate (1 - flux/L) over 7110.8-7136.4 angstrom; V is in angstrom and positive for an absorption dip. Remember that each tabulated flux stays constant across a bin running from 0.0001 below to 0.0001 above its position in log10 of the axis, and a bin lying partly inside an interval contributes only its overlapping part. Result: -1.5 angstrom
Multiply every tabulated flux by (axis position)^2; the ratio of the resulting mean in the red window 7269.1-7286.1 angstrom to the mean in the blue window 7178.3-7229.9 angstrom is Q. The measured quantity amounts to 1.03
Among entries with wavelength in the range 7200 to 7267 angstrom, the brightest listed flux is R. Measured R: 107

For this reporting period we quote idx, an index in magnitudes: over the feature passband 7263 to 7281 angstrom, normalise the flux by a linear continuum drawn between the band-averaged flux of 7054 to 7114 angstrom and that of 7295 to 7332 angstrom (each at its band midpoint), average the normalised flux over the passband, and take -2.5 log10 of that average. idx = -0.07 mag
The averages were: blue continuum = 85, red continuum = 82.3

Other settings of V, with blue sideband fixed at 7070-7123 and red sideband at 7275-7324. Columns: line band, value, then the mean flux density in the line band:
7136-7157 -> -0.4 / 87.1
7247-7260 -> -0.4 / 87.1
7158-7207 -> -1.0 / 86.9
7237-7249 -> -1.5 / 95.7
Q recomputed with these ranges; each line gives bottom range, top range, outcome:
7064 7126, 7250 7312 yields 1.06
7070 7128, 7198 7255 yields 1.08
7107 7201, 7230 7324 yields 1.01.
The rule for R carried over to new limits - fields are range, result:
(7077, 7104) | 96.8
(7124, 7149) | 103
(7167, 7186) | 94.2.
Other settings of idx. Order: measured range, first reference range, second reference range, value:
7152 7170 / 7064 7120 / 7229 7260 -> 0.03 mag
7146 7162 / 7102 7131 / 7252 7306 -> 0.04 mag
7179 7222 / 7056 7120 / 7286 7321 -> -0.05 mag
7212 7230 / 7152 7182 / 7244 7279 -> 0.04 mag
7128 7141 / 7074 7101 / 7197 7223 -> -0.12 mag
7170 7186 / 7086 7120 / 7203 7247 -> 0.01 mag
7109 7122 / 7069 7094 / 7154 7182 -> -0.05 mag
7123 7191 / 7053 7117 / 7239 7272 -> -0.01 mag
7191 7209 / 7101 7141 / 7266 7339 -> 0.00 mag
